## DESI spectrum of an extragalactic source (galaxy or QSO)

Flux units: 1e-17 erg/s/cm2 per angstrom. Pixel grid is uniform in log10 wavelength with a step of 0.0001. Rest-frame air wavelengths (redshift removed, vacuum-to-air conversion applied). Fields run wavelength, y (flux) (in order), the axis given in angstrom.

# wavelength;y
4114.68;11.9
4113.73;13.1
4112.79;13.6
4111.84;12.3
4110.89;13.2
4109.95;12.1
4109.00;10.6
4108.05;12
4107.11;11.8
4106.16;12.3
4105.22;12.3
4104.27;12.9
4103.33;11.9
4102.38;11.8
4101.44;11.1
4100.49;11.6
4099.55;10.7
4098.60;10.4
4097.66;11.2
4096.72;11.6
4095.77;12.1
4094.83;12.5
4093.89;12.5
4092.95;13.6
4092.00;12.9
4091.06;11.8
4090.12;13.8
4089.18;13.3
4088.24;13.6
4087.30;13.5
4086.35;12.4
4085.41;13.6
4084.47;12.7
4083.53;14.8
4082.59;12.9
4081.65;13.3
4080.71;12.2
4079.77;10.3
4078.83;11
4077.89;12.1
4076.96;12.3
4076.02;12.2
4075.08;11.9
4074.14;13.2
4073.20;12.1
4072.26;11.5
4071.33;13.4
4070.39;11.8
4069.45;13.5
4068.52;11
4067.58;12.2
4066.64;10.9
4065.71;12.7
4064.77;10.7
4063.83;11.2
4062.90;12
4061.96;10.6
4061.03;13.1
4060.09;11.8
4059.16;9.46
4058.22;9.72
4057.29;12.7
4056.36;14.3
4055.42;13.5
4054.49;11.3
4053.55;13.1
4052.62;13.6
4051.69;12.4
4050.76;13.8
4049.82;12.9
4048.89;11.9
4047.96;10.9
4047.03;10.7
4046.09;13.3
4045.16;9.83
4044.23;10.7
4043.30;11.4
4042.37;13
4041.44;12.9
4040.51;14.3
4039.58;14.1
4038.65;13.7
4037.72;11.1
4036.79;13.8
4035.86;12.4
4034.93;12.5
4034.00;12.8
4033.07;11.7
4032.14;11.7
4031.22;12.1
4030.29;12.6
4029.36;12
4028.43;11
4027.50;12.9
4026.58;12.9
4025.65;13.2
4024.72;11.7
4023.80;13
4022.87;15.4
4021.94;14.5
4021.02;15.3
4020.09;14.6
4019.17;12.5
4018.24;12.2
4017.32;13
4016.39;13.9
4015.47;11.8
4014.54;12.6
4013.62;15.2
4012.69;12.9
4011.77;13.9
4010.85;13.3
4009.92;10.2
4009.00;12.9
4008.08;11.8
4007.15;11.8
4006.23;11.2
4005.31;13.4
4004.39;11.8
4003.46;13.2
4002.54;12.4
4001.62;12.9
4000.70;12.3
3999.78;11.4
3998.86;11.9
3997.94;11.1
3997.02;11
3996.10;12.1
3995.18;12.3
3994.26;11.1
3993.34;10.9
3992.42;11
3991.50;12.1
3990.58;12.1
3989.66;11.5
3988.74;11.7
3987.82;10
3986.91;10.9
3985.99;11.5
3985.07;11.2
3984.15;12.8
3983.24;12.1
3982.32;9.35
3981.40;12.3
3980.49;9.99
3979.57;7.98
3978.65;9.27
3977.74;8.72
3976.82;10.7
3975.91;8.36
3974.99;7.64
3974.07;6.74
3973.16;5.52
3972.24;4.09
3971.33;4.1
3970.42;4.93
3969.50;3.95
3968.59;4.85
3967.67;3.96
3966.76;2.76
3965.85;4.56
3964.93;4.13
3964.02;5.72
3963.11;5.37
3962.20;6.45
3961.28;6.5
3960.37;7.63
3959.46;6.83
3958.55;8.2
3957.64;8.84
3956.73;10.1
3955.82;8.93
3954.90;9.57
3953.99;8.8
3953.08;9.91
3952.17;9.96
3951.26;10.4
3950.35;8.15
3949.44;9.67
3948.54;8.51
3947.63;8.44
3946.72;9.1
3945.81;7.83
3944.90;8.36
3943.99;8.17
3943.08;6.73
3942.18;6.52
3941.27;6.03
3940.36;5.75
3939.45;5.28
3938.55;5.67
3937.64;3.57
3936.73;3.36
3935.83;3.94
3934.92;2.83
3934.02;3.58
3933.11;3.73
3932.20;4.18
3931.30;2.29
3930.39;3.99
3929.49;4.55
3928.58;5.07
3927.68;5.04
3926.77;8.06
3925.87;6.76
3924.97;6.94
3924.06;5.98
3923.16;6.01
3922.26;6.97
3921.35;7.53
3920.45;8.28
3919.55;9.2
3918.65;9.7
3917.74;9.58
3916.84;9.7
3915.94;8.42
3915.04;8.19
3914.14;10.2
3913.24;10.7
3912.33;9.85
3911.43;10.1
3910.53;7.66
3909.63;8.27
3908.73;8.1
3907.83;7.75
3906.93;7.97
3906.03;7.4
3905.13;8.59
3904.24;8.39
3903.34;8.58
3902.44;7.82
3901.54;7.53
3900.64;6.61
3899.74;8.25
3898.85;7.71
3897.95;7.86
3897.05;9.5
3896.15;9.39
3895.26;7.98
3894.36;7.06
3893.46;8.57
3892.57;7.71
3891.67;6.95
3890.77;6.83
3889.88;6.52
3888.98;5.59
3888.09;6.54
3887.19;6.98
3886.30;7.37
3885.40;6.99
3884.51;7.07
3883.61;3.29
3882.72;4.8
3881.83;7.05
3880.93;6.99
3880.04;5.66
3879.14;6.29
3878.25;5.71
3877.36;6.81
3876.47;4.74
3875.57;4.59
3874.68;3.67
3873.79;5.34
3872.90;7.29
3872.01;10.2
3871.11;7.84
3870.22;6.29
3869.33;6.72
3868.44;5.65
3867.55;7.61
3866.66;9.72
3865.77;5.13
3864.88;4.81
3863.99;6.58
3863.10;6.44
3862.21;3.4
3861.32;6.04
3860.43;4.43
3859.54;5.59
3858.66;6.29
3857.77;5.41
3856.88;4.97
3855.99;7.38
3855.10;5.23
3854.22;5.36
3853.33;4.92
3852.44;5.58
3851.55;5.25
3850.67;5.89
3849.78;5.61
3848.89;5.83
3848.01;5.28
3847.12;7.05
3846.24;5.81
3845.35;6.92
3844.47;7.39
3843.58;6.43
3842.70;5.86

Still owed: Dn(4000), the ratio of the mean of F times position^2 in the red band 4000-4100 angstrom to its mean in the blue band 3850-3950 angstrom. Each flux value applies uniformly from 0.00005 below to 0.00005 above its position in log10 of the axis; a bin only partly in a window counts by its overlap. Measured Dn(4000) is 2.0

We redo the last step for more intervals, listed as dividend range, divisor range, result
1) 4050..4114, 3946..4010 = 1.38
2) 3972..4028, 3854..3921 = 1.72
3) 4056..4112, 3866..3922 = 1.77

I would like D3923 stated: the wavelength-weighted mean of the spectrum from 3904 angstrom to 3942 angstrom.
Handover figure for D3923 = 6.77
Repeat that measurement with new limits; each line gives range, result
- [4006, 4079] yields 12.4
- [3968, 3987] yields 8.35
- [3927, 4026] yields 9.17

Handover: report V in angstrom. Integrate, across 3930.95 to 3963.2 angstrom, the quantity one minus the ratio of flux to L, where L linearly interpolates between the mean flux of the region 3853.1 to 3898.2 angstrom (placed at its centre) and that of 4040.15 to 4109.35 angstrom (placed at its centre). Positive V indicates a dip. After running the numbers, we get 5.97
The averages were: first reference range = 6.42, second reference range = 12.2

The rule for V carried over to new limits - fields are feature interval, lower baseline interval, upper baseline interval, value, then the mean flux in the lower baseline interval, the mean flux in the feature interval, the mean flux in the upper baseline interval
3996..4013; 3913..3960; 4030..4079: -3.6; 7.18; 12.2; 12.2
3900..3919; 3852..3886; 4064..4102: -3.7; 6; 8.61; 12.3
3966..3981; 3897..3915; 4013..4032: 6.3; 8.41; 6.46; 13.1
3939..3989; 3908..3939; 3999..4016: 8.2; 6.71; 7.91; 12.5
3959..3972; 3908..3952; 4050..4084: 5.0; 7.04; 5.11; 12.2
